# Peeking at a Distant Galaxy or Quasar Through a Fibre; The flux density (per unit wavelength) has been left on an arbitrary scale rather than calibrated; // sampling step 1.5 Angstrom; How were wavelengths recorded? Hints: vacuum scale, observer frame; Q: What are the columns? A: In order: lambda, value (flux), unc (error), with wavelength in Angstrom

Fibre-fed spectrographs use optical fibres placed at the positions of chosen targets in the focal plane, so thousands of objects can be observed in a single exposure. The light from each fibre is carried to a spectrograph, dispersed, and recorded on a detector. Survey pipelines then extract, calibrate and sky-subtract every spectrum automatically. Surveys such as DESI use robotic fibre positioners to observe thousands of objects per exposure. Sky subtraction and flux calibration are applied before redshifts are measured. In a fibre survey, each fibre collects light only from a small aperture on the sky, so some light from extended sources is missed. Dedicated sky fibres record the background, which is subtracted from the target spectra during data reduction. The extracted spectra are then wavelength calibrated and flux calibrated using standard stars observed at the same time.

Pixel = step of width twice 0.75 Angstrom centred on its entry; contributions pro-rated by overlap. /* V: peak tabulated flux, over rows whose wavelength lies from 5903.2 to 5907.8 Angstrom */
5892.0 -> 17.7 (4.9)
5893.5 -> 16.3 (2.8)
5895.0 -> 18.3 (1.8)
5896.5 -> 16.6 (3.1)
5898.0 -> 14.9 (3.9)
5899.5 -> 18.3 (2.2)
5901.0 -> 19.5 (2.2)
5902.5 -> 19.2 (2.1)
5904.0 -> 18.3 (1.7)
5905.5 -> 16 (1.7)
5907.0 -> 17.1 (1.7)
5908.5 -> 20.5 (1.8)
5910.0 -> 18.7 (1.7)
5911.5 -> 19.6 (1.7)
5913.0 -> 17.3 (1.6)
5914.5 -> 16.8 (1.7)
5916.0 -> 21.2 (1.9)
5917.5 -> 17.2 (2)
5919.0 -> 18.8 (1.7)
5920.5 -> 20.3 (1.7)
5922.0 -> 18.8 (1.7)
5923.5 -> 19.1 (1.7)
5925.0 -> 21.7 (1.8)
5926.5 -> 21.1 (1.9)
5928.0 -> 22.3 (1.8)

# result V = 18.3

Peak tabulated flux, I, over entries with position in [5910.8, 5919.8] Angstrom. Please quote 21.2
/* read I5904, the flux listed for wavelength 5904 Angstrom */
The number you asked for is 18.3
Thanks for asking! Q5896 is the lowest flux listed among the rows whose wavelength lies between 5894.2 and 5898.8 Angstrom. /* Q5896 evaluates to 14.9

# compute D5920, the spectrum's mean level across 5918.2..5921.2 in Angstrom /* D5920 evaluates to 19.5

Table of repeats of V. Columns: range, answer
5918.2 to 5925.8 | 21.7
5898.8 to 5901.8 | 19.5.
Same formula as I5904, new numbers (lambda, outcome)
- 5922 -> 18.8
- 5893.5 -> 16.3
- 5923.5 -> 19.1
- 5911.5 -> 19.6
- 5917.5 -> 17.2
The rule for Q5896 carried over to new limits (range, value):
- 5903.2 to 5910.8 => 16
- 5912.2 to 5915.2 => 16.8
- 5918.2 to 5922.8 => 18.8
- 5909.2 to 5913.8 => 17.3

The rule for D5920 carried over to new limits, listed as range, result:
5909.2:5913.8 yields 18.5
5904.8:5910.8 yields 18.1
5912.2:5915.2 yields 17.1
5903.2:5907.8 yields 17.2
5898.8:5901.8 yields 18.9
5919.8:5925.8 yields 20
